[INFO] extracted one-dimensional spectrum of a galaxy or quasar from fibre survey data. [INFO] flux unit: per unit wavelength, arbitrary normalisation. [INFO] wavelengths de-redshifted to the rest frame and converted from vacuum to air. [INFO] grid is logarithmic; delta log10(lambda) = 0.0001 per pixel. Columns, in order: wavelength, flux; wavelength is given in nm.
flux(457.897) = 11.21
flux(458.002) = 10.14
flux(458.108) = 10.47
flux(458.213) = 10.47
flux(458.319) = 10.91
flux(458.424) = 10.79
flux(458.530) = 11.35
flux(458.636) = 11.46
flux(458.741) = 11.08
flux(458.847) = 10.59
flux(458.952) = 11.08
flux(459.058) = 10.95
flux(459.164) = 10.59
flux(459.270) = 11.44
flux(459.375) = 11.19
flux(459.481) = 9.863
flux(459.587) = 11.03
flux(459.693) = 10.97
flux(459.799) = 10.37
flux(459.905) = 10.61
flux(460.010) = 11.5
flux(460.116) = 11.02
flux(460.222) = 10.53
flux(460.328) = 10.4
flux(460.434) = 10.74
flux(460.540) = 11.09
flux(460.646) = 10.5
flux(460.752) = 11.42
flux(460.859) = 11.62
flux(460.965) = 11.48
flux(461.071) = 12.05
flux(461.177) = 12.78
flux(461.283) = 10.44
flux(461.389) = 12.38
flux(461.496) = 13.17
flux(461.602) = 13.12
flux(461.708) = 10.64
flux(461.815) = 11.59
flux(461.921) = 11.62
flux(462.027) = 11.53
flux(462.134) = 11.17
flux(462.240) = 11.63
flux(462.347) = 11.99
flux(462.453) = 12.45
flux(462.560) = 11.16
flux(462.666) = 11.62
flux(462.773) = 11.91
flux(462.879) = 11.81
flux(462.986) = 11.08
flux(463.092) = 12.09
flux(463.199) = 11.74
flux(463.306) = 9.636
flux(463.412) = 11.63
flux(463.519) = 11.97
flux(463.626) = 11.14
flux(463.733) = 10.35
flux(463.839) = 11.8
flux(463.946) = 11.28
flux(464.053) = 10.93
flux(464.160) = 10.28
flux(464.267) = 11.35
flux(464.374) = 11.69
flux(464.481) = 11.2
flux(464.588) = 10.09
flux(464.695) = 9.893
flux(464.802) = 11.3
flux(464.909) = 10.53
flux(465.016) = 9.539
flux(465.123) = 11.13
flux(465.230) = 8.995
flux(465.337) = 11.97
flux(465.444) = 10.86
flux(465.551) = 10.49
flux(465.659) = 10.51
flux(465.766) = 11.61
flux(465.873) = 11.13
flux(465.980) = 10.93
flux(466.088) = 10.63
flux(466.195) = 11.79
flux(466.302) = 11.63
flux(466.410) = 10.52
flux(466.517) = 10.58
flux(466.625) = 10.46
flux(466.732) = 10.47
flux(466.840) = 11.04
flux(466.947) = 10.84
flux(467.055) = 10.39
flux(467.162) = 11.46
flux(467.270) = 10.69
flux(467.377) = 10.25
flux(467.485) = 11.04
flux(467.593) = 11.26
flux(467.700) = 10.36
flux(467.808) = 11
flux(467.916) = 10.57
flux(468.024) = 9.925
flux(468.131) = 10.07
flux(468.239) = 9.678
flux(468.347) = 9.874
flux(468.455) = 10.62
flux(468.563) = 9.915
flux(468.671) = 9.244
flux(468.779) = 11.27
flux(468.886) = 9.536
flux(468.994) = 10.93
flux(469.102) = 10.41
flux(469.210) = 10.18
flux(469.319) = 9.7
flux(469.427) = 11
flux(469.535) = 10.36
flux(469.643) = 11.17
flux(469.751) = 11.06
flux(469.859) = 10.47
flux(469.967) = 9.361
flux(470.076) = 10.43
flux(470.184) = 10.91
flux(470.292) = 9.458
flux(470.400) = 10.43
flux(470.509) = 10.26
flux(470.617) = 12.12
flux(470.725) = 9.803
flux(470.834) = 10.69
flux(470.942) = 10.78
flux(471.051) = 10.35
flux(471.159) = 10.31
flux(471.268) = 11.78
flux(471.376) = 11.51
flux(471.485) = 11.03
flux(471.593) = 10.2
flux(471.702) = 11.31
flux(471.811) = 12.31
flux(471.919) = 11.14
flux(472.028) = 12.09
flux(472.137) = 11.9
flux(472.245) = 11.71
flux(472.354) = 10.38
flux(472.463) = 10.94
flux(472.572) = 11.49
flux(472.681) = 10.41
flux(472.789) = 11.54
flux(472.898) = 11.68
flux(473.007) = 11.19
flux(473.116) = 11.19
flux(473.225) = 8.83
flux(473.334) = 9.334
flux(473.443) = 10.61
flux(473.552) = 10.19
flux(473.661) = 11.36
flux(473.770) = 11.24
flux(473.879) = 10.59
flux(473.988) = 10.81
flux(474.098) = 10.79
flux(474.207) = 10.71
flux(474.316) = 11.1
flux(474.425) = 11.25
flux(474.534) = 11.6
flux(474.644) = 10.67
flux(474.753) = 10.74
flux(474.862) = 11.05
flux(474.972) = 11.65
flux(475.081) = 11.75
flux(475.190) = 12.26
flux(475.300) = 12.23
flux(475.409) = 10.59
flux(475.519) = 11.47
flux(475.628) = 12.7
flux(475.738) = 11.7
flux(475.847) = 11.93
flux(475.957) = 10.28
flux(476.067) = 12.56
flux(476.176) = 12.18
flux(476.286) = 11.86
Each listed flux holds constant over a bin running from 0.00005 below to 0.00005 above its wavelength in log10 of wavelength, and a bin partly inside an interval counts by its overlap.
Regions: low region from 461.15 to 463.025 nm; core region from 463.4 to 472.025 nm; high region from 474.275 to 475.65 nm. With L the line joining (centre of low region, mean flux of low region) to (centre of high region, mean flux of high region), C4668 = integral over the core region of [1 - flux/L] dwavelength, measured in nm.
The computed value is 0.68 nm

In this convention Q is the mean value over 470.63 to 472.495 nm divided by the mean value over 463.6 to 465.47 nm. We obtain 1.0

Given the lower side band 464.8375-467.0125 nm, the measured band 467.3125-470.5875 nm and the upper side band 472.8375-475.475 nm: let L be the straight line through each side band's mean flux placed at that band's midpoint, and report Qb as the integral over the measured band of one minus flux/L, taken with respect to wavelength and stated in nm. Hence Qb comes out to 0.15 nm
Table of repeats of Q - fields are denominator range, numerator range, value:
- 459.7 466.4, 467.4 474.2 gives 0.95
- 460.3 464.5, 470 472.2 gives 0.95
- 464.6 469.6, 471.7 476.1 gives 1.06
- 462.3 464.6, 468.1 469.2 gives 0.90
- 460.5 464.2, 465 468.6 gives 0.93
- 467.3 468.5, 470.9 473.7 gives 1.05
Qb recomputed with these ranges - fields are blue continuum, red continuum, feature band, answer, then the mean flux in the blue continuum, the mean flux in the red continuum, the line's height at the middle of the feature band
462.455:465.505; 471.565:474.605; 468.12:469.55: 0.11 nm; 11.1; 11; 11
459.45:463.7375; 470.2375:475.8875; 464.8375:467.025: 0.09 nm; 11.4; 11.1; 11.3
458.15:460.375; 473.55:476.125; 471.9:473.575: 0.05 nm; 10.9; 11.3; 11.3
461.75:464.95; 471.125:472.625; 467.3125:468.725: 0.12 nm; 11.3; 11.3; 11.3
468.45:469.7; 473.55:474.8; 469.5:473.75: -0.07 nm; 10.4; 11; 10.7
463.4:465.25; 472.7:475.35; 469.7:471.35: 0.06 nm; 10.9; 11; 11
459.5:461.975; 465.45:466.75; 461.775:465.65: -0.02 nm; 11.3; 10.9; 11.1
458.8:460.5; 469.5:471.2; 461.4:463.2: -0.18 nm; 10.8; 10.5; 10.7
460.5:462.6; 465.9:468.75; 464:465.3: 0.06 nm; 11.7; 10.6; 11.1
